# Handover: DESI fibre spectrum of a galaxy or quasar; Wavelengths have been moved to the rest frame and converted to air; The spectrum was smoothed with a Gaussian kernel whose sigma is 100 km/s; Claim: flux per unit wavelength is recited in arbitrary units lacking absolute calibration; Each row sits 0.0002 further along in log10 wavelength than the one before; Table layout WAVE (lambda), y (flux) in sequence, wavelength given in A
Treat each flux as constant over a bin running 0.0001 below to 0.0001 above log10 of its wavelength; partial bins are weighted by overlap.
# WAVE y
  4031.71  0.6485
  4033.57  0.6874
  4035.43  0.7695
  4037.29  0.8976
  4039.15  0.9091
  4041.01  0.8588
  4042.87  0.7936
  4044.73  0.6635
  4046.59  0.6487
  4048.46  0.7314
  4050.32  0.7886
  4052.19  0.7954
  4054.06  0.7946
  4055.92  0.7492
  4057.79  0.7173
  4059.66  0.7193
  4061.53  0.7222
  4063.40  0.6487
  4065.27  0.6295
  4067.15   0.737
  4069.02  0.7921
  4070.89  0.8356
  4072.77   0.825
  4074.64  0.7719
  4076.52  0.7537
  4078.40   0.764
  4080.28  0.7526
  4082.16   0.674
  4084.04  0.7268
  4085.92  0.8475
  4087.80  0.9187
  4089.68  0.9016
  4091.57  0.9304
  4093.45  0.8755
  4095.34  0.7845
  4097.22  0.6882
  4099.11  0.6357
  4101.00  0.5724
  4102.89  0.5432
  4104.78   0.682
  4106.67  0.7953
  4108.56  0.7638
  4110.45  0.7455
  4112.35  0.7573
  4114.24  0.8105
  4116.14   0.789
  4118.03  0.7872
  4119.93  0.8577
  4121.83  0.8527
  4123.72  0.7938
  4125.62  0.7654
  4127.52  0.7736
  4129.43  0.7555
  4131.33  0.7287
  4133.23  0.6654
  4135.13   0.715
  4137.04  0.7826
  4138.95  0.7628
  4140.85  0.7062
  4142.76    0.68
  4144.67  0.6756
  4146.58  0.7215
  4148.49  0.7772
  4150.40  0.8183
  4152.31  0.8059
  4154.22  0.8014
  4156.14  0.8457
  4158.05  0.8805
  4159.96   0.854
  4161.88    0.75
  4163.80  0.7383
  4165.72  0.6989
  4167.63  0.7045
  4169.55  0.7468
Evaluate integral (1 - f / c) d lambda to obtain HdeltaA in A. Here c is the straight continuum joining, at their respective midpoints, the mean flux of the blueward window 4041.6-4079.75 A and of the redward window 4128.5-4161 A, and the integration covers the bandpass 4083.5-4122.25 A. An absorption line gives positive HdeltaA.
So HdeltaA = -1.0 A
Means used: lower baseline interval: 0.745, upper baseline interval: 0.764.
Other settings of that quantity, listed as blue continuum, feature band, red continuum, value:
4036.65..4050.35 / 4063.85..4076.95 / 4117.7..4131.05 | 0.5 A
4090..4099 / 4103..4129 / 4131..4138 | -0.5 A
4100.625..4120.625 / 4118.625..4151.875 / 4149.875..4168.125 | 0.4 A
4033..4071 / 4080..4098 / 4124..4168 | -1.3 A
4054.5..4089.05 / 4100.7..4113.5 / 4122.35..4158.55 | 1.0 A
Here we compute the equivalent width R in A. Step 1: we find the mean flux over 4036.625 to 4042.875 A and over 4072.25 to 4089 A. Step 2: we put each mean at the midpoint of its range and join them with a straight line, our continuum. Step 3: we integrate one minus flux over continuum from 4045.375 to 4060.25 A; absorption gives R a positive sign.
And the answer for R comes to 1.8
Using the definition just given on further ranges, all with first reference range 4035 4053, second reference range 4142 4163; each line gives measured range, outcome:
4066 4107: 1.2 A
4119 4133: 0.0 A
